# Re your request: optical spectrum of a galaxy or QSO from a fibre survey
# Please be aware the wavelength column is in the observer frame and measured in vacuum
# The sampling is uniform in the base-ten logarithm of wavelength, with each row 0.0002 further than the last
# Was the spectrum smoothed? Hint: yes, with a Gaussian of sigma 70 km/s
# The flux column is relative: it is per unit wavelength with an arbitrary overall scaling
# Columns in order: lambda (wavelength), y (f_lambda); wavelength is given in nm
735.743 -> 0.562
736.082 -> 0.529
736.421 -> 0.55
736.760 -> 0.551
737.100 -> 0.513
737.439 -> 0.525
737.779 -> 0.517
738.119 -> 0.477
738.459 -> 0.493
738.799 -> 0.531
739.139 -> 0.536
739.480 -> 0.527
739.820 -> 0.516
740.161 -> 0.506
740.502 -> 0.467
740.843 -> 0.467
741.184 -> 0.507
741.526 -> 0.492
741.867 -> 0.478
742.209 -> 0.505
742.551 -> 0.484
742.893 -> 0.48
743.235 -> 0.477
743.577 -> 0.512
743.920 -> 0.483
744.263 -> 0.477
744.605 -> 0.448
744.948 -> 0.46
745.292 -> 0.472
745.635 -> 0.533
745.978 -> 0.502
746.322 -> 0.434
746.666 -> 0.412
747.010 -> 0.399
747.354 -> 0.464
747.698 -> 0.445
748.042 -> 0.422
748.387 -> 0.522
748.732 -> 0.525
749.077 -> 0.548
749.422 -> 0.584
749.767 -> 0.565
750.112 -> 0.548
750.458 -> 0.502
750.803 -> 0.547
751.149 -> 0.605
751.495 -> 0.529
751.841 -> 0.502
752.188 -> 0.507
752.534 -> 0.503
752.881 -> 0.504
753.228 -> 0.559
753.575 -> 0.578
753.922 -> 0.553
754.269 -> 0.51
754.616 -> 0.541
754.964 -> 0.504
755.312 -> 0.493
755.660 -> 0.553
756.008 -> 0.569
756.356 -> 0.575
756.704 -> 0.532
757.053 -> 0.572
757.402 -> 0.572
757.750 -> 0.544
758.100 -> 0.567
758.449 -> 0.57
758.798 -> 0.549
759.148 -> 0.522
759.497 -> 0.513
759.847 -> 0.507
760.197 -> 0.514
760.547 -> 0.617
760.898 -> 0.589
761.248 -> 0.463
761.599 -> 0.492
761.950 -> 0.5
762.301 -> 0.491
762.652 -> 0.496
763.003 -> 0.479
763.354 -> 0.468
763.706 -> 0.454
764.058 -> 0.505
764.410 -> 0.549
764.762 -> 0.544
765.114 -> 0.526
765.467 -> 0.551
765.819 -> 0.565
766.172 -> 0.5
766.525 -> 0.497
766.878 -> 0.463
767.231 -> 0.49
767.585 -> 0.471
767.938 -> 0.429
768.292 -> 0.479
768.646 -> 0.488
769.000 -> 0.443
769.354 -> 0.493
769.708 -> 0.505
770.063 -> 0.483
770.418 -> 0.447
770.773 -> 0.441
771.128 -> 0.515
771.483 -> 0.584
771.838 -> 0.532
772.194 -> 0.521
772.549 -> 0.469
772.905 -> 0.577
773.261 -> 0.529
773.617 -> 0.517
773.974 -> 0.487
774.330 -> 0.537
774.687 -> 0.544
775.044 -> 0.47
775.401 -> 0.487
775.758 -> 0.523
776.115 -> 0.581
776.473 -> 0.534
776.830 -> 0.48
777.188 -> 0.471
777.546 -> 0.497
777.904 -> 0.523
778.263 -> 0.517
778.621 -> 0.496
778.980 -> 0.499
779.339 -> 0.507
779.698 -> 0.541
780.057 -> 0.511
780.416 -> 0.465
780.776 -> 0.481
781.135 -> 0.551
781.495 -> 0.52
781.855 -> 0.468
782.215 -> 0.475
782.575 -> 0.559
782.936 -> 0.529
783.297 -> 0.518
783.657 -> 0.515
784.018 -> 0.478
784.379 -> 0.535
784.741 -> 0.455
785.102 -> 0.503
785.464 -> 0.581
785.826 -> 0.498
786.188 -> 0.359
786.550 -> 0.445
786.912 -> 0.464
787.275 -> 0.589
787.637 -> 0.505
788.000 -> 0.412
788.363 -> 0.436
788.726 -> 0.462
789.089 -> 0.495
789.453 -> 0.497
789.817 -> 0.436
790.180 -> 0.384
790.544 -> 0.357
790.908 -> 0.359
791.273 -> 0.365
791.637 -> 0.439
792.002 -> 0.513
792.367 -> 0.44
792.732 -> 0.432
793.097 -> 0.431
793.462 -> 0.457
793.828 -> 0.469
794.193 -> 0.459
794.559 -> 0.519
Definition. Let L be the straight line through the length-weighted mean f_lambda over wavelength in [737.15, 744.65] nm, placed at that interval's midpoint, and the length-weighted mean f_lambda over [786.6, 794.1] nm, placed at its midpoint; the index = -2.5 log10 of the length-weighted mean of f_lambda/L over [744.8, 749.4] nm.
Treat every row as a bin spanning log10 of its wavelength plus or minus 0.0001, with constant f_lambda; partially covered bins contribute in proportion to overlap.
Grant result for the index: 0.03 mag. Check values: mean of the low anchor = 0.497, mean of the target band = 0.476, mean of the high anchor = 0.447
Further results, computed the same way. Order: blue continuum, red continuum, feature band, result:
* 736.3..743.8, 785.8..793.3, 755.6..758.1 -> -0.16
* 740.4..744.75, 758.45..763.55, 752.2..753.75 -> -0.07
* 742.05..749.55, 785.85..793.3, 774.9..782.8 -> -0.13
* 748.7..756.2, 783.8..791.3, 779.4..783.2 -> -0.08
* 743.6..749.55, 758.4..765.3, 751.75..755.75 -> -0.06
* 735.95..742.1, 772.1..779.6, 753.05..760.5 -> -0.07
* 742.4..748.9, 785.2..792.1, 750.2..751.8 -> -0.16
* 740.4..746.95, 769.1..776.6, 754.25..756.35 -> -0.09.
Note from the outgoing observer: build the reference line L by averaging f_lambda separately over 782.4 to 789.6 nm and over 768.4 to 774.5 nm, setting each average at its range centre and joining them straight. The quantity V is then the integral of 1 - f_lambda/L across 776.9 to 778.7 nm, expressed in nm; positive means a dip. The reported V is -0.005 nm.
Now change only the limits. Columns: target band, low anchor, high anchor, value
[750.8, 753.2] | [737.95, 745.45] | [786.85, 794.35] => -0.23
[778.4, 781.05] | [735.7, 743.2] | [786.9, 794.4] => -0.24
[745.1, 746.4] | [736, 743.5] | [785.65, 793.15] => 0.02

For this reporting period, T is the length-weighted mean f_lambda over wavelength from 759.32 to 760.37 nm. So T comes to 0.512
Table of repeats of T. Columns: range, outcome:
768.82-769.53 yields 0.468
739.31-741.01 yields 0.497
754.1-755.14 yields 0.518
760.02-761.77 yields 0.535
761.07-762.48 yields 0.487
